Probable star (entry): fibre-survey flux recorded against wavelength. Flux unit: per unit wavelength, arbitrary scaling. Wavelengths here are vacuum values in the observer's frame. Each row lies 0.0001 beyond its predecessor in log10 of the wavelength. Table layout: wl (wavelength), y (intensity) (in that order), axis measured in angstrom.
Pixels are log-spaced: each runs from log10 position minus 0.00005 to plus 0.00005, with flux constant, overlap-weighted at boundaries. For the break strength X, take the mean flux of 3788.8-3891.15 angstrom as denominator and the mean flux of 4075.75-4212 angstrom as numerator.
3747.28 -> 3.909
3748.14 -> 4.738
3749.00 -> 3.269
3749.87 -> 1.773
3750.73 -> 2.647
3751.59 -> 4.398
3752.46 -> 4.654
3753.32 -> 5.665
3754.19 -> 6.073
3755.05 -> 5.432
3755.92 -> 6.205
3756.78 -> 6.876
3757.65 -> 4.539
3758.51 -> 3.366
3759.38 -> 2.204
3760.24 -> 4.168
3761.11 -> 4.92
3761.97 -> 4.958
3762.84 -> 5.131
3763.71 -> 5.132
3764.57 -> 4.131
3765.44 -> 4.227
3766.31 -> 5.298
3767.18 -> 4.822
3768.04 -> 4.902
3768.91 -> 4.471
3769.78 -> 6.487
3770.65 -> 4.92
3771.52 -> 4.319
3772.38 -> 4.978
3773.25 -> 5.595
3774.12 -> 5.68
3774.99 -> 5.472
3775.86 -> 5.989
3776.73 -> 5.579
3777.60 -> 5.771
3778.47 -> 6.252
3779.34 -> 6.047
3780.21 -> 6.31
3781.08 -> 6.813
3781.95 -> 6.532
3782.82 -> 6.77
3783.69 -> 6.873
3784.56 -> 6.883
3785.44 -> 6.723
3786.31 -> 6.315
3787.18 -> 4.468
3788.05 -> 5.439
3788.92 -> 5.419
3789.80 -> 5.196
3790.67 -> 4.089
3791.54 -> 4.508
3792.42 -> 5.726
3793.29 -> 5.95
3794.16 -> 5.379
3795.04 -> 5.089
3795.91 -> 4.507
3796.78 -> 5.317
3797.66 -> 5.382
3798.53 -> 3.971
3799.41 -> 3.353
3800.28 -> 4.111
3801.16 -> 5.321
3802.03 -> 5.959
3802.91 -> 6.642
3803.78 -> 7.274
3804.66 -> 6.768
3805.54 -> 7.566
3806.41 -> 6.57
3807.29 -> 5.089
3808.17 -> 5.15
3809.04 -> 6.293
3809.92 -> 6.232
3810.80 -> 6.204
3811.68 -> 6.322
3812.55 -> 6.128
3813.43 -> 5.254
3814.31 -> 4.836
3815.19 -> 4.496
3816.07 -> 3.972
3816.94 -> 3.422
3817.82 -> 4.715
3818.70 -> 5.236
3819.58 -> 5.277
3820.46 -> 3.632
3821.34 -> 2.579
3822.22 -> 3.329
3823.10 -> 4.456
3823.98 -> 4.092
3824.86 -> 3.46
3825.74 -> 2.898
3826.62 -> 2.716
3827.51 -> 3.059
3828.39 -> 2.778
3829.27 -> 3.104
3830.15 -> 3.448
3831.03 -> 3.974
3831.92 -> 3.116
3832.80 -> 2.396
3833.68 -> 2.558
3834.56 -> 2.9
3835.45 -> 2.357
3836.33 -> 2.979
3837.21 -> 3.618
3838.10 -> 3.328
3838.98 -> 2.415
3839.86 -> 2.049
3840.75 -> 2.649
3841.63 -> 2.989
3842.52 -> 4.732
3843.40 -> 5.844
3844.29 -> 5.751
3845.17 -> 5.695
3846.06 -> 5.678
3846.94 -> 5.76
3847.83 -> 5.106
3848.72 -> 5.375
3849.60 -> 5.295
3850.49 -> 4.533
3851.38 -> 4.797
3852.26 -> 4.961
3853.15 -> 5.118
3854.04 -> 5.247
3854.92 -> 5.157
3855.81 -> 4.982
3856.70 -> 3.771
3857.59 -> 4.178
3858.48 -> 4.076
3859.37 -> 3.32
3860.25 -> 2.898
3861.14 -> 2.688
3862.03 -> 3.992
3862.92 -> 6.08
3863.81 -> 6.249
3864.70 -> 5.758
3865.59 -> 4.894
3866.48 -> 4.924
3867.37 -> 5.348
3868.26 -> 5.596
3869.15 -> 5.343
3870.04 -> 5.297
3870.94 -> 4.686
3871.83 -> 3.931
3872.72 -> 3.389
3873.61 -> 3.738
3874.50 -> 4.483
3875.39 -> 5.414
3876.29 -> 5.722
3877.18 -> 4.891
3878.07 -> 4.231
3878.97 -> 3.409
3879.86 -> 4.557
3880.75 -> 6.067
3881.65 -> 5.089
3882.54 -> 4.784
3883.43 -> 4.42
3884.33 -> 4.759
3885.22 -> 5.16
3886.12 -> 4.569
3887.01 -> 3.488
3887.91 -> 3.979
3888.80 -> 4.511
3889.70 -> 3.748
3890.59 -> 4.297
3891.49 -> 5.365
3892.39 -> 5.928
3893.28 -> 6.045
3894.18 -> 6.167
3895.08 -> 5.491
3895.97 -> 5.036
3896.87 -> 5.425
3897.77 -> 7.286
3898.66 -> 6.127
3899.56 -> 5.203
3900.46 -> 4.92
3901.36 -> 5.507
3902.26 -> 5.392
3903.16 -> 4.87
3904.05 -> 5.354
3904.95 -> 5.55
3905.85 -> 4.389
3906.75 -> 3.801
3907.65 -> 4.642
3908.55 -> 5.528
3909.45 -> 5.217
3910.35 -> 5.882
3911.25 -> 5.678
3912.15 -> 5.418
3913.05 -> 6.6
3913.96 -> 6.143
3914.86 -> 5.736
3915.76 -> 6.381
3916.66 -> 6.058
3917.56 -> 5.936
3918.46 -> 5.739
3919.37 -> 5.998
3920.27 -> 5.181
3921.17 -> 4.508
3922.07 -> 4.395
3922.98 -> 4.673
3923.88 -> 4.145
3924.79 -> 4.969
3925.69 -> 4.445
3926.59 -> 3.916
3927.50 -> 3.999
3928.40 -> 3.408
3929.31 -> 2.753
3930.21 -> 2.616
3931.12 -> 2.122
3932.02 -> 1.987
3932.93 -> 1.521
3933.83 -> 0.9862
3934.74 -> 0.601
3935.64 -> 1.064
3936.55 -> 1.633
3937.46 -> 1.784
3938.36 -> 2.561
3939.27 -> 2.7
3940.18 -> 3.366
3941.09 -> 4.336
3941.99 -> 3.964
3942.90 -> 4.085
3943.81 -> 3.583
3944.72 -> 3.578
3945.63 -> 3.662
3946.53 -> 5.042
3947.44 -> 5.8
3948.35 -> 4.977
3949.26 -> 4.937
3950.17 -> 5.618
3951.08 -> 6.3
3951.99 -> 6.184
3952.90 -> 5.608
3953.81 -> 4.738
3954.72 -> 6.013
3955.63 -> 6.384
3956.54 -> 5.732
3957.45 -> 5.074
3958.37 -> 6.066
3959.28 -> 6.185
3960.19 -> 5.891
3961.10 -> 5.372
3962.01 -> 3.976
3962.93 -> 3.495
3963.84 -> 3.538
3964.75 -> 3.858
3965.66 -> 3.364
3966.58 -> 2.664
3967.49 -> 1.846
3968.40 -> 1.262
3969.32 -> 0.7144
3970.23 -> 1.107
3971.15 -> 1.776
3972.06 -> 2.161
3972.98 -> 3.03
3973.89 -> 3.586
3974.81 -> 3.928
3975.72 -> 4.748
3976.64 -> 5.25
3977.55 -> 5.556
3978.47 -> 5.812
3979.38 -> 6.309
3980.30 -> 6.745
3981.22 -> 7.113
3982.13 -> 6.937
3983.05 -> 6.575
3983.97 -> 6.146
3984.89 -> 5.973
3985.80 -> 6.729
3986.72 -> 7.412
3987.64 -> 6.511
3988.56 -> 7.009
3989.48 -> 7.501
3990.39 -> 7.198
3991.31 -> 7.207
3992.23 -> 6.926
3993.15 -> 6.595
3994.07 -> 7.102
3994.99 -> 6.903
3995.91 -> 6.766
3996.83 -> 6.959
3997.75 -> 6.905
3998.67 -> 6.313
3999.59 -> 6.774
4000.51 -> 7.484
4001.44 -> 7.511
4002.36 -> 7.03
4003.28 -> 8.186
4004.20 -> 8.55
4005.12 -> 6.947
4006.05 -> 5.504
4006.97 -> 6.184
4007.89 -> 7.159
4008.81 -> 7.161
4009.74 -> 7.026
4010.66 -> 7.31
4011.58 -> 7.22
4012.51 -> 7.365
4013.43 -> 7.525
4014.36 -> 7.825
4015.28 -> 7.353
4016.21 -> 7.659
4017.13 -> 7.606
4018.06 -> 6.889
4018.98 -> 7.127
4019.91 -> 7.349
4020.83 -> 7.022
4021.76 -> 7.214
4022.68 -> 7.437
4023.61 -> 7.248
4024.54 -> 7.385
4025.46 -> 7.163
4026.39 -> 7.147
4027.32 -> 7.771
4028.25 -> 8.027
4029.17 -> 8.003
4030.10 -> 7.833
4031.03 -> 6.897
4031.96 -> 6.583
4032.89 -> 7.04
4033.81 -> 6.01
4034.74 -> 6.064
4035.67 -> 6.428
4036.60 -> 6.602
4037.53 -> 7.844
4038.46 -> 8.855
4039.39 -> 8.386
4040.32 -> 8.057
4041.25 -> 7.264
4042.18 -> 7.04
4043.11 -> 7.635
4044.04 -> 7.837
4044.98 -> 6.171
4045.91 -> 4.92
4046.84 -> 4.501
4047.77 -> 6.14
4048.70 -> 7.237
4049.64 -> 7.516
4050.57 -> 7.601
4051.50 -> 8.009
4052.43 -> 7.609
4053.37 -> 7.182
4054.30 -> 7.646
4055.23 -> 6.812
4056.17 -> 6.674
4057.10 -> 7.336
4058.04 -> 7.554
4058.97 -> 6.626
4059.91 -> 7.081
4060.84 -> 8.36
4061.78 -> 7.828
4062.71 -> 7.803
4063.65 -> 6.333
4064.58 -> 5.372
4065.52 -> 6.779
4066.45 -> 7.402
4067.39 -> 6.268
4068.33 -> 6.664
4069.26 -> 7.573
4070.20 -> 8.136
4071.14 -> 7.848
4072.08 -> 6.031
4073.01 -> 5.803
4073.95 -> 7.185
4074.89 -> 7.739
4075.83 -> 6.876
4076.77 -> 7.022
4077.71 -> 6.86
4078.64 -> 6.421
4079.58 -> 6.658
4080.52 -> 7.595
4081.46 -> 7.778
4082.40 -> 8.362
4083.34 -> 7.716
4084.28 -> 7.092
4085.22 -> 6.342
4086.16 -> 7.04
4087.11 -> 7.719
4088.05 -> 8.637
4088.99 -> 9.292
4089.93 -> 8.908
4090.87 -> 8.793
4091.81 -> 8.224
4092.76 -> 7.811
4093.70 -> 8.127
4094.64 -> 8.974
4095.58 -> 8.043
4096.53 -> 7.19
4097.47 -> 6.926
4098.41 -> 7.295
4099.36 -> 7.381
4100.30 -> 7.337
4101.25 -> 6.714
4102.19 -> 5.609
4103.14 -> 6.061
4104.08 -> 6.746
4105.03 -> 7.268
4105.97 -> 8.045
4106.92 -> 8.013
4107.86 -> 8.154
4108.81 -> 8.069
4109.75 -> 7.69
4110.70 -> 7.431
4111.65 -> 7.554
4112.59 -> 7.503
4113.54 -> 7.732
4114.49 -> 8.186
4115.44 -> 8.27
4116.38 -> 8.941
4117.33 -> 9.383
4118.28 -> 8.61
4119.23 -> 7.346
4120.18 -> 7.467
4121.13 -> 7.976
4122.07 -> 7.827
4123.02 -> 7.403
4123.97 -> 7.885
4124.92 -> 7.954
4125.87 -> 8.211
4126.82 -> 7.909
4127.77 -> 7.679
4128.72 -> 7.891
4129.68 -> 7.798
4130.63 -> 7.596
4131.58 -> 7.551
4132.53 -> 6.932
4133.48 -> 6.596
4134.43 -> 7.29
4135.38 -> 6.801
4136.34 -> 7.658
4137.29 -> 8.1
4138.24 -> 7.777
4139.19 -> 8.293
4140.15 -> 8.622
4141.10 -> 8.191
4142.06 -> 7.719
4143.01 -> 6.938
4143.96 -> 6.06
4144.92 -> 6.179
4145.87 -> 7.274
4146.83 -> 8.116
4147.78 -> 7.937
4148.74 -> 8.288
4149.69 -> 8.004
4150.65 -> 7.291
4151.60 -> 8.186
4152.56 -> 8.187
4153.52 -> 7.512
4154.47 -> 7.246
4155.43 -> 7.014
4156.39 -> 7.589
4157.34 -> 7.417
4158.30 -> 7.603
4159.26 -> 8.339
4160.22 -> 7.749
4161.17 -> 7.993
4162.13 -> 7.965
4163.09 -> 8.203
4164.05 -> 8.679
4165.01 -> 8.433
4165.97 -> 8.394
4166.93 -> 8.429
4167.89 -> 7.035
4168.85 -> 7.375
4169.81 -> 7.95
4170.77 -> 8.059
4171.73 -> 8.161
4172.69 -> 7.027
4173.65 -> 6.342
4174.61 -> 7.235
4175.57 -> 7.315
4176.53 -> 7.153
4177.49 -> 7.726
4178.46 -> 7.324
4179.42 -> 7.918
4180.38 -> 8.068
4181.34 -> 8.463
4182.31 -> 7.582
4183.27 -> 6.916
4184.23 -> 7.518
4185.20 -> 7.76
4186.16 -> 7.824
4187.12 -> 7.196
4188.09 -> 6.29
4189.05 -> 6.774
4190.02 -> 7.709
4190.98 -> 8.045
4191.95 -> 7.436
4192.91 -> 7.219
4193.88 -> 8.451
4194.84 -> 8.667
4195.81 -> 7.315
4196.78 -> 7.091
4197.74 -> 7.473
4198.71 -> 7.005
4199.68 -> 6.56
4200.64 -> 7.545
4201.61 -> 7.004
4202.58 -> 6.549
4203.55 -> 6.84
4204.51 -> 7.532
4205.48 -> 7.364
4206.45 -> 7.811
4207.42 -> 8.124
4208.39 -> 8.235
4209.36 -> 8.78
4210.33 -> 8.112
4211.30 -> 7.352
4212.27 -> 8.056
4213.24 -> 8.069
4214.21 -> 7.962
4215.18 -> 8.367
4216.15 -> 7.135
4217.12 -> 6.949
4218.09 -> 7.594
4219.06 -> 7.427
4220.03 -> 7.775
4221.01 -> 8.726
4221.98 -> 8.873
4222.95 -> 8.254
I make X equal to 1.67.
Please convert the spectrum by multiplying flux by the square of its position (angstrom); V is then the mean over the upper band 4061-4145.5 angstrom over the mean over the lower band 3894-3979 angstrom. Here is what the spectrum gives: 1.9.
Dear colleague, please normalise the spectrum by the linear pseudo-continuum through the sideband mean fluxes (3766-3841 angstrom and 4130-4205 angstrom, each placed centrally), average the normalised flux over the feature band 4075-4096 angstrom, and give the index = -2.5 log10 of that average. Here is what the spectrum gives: -0.12 mag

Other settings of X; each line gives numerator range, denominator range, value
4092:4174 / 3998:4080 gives 1.08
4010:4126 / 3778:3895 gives 1.55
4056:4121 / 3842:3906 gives 1.51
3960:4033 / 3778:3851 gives 1.28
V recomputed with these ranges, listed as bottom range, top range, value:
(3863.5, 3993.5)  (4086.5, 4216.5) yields 1.81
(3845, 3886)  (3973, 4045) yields 1.56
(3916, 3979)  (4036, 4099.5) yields 1.96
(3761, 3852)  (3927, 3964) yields 0.88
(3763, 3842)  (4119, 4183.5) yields 1.91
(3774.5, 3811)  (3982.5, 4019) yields 1.37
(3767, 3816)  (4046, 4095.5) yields 1.50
